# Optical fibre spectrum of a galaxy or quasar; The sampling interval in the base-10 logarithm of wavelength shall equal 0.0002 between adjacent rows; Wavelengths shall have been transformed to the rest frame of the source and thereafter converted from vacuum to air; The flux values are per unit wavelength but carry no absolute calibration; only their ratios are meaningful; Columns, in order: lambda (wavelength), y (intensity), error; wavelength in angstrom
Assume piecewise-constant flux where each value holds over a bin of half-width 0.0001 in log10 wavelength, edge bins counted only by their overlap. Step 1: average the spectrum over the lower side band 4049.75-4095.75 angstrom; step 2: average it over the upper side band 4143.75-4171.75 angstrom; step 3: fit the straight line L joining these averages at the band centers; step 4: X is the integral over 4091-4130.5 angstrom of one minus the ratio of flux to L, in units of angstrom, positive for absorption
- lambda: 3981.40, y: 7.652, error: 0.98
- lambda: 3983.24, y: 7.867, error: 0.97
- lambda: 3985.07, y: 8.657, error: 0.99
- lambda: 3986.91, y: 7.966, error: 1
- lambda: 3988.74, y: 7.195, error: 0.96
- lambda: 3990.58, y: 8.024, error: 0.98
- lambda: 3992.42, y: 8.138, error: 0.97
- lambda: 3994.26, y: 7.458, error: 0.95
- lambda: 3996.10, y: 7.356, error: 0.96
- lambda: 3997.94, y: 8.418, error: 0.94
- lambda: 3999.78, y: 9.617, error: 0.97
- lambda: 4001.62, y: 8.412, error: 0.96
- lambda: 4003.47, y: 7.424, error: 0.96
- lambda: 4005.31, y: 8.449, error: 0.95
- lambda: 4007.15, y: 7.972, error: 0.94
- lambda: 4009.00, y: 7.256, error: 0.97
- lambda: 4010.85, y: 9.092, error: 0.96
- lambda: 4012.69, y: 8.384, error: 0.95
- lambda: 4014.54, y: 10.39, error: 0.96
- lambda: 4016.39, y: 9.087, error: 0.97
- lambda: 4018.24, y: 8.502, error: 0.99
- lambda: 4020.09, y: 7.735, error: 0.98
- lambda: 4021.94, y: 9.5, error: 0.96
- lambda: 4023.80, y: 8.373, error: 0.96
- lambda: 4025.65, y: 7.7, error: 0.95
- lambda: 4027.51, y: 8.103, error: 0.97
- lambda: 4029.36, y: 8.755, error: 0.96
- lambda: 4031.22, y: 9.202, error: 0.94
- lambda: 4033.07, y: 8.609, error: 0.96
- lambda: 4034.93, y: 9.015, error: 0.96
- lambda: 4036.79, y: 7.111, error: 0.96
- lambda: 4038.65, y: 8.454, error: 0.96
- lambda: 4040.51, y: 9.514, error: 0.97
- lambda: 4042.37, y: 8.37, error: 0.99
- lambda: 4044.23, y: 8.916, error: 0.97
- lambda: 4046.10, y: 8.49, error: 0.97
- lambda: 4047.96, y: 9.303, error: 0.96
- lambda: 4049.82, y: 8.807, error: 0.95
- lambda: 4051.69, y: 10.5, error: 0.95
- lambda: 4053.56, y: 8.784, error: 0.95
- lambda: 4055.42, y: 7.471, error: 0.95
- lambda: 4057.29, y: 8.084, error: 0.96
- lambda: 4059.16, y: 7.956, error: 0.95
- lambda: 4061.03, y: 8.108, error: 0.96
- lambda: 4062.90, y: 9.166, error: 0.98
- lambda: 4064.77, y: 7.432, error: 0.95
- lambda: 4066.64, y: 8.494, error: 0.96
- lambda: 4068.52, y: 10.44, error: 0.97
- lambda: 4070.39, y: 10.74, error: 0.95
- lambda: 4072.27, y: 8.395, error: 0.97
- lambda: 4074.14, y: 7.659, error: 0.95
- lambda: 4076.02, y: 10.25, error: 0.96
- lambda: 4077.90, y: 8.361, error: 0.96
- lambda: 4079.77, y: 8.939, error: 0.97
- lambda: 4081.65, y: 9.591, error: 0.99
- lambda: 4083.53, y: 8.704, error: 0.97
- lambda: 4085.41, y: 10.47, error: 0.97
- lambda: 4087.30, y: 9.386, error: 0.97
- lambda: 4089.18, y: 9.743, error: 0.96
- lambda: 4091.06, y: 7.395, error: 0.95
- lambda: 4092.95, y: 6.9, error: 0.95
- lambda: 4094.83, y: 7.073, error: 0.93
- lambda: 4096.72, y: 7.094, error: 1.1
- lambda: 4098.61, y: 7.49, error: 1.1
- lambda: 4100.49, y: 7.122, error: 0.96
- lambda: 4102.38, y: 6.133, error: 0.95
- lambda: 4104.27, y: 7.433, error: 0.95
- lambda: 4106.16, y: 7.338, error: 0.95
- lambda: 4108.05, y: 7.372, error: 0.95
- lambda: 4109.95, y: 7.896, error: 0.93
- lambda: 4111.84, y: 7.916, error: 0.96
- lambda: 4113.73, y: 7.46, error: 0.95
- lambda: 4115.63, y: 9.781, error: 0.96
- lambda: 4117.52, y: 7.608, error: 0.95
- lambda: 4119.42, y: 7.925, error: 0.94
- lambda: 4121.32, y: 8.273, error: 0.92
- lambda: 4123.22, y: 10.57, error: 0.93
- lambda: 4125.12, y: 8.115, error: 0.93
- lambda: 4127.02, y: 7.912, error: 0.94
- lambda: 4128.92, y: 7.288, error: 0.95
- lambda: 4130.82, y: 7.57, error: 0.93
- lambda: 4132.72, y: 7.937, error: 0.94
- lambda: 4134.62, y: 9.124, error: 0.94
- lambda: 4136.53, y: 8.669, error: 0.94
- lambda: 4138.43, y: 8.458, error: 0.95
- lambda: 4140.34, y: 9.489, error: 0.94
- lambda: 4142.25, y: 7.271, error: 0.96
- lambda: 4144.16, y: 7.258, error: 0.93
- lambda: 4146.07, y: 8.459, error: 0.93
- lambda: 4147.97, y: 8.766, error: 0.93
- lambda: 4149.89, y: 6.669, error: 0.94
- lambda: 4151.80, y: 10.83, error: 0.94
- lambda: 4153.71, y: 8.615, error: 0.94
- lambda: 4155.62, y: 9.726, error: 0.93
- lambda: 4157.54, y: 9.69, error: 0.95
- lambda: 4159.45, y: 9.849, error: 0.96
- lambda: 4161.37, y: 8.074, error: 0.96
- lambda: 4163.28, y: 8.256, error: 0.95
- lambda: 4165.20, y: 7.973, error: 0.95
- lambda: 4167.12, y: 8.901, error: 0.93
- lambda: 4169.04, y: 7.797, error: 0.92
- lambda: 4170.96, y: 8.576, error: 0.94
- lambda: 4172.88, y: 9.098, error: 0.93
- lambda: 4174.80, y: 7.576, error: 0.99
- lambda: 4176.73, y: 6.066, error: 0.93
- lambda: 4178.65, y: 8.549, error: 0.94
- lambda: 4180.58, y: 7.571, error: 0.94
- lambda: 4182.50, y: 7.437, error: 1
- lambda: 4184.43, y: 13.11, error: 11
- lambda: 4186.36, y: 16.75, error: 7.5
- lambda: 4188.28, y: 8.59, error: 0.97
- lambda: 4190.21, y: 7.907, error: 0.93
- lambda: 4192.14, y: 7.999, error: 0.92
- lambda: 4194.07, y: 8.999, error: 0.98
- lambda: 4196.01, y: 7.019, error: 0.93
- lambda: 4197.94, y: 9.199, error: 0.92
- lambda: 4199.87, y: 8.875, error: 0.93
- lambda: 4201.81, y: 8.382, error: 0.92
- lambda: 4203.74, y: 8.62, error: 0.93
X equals 4.5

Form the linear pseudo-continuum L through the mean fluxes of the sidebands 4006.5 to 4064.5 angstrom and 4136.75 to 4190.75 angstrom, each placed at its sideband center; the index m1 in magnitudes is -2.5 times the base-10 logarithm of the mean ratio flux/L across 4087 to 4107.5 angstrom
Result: 0.16 mag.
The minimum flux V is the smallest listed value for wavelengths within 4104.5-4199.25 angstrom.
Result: 6.066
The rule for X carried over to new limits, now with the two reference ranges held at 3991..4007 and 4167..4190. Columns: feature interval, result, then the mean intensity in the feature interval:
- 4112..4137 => 1.5 angstrom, 8.31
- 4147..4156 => 0.1 angstrom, 8.88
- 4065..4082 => -1.1 angstrom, 9.12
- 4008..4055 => -2.1 angstrom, 8.7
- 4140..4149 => 0.8 angstrom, 8.15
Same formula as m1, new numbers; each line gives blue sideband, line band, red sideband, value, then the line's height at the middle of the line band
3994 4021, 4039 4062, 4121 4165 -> -0.03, 8.45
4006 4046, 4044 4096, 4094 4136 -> -0.07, 8.21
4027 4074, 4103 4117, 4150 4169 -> 0.13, 8.83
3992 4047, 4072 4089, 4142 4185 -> -0.08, 8.48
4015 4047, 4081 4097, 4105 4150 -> -0.02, 8.32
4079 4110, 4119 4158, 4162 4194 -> 0.00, 8.46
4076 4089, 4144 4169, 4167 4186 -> 0.02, 8.85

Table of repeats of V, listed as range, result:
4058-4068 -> 7.432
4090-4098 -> 6.9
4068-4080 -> 7.659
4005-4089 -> 7.111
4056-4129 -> 6.133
